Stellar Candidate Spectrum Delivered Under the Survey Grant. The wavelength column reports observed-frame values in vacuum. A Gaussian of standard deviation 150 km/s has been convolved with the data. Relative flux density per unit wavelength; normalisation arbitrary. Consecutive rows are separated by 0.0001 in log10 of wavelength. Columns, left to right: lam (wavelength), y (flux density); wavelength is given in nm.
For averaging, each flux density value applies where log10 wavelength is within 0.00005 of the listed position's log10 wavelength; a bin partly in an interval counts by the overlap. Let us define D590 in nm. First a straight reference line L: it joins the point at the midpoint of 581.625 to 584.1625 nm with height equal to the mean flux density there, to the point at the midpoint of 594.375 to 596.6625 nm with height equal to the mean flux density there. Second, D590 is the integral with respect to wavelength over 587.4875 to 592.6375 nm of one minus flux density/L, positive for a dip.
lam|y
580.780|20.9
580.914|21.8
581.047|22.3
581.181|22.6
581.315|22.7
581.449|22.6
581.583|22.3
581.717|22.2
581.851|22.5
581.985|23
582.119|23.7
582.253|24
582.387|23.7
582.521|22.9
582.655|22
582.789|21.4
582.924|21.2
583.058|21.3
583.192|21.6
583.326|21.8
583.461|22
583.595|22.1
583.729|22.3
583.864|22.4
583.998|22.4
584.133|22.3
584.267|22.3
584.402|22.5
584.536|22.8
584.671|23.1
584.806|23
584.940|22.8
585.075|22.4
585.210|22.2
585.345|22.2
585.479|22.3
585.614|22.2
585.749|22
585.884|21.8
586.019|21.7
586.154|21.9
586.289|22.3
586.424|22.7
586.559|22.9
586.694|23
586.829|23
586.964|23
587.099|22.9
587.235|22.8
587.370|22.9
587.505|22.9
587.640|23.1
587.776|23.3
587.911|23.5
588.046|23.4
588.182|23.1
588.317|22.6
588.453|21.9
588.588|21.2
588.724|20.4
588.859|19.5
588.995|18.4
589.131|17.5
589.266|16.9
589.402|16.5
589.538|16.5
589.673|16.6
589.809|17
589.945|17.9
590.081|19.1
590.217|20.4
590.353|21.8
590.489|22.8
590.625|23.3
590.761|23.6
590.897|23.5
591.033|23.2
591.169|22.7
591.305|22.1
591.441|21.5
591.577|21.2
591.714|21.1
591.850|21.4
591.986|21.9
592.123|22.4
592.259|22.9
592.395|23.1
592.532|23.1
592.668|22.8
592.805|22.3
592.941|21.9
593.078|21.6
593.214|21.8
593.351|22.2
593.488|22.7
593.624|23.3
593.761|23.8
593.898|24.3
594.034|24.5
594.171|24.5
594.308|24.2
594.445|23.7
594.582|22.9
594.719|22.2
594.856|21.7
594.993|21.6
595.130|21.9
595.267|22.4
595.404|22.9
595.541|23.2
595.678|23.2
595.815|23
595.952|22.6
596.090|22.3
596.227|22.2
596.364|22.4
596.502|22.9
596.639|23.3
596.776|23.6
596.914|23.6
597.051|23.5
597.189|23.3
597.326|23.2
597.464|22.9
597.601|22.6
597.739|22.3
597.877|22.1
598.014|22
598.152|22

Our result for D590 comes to 0.31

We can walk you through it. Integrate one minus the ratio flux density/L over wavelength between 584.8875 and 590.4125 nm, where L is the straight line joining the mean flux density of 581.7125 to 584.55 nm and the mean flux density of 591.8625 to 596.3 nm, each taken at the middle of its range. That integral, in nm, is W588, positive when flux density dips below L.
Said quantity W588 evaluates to 0.32 nm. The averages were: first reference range 22.4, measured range 21.2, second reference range 22.8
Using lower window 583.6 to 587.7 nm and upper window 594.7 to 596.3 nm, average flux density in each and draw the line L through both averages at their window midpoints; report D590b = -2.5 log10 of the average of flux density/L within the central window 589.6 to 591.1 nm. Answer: 0.08 mag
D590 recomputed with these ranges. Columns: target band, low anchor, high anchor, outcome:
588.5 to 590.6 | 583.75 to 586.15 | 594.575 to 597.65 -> 0.333 nm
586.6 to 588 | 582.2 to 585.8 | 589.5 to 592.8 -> -0.073 nm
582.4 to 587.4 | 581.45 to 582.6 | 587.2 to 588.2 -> 0.158 nm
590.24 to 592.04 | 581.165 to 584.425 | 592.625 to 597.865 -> 0.035 nm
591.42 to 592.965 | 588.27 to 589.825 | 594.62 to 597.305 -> -0.119 nm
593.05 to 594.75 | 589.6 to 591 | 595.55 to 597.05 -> -0.095 nm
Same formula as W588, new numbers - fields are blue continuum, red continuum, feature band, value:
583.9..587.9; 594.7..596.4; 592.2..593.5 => 0.003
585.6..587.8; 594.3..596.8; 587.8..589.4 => 0.139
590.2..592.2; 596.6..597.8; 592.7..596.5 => -0.006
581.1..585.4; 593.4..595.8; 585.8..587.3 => 0.006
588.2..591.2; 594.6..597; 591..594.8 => -0.213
